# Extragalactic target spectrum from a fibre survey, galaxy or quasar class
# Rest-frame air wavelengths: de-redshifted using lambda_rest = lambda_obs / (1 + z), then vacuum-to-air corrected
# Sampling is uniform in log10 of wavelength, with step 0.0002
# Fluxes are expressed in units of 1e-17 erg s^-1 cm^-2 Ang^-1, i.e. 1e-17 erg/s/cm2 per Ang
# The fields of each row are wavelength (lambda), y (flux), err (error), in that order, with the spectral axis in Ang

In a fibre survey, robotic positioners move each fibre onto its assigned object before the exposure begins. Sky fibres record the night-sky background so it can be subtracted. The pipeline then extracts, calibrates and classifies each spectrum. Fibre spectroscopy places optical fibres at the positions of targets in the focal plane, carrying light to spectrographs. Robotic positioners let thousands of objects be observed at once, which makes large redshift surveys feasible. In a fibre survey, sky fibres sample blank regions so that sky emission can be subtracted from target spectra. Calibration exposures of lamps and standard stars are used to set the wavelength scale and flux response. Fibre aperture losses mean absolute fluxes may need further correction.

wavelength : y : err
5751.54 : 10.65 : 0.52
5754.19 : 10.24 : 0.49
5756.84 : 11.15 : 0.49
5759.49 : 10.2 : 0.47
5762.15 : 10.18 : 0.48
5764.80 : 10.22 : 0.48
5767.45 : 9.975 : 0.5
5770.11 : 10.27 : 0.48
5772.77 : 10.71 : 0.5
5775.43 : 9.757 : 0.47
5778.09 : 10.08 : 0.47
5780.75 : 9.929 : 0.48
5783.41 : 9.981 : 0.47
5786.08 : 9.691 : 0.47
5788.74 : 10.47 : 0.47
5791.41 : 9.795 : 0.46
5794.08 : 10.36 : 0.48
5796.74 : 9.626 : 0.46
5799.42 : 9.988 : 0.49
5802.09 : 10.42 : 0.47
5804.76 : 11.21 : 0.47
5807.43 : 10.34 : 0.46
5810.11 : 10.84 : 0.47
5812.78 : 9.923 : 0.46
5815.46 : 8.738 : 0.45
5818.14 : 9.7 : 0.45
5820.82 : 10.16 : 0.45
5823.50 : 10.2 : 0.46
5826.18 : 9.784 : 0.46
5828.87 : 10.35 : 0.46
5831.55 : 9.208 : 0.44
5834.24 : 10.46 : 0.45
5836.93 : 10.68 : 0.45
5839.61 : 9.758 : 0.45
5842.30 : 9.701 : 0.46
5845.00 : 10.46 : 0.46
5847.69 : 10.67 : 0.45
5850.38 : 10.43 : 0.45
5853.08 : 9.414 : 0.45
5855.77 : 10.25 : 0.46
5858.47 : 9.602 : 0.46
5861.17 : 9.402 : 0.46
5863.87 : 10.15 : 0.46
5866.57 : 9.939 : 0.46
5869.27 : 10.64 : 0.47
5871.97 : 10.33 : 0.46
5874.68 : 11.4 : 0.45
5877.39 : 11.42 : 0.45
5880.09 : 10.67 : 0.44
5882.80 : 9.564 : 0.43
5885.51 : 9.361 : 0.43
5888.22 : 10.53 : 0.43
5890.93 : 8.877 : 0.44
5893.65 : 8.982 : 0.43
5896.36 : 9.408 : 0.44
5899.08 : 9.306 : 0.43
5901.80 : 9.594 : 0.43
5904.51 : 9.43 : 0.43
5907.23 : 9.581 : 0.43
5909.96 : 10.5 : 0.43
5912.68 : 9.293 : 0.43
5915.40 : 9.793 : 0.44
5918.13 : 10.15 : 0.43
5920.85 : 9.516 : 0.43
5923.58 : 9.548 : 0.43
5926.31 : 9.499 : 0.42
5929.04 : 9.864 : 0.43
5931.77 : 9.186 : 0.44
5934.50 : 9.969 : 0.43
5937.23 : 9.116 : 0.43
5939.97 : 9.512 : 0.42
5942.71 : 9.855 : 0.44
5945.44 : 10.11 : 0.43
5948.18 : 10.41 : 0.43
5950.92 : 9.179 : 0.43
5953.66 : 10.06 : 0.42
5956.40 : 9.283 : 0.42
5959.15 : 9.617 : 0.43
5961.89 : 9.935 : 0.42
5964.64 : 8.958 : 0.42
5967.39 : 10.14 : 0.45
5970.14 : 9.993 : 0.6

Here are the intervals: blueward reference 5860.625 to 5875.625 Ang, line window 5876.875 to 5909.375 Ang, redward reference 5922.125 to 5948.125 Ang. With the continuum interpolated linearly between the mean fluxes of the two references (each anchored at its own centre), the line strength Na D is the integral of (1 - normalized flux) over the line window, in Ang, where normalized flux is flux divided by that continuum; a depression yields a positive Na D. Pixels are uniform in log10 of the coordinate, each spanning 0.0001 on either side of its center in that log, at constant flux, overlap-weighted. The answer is 1.2 Ang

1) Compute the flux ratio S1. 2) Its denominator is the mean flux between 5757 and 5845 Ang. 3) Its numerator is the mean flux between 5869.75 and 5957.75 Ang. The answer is 1.0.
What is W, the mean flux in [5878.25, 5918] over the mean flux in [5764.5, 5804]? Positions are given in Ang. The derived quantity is 0.96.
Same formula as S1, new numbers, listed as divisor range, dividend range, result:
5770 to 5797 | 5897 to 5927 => 0.96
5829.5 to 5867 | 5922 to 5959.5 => 0.96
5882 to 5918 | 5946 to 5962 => 1.02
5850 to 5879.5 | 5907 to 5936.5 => 0.94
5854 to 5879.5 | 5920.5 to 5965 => 0.93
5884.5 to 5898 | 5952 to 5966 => 1.01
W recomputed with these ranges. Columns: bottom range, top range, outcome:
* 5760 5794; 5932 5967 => 0.96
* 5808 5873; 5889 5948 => 0.96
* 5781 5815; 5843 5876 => 1.00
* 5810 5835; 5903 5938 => 0.98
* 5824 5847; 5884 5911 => 0.95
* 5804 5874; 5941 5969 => 0.97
